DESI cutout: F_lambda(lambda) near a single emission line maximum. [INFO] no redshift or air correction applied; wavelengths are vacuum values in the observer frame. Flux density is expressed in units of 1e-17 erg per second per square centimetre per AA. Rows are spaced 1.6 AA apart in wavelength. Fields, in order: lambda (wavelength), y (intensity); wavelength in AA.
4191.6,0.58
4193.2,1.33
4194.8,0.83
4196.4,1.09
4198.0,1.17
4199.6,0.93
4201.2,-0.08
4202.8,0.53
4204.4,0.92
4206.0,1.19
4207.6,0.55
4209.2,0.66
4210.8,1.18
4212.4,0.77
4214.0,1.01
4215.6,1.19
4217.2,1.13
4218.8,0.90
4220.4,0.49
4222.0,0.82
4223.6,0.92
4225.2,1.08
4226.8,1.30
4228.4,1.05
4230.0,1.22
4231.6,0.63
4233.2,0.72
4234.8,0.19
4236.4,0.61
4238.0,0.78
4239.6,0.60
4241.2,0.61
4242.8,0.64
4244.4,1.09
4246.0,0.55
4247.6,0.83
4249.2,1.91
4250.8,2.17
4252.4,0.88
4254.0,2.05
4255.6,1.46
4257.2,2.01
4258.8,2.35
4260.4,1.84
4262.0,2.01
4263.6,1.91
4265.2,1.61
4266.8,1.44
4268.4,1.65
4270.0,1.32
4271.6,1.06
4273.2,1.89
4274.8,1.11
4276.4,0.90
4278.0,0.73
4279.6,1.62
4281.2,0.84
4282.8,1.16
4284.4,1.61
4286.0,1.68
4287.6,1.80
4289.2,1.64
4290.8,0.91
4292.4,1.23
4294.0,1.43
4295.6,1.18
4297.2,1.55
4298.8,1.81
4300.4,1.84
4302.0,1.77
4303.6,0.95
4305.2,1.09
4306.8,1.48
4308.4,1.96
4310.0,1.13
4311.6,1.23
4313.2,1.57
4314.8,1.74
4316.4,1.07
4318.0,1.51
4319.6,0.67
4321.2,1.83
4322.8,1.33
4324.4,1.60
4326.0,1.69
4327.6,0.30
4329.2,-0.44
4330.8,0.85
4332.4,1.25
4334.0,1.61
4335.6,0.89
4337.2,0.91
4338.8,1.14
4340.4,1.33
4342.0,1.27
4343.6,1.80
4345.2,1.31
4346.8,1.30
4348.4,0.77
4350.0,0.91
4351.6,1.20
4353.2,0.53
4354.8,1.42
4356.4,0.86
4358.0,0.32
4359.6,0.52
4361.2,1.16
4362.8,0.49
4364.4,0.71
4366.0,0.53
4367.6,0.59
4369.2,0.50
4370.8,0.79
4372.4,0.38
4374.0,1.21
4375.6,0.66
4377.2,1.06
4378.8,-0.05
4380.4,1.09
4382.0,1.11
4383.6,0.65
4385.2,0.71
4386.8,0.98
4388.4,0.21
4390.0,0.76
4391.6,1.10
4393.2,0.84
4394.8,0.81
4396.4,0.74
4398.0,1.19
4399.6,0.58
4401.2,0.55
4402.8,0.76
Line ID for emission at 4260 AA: Ly-alpha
